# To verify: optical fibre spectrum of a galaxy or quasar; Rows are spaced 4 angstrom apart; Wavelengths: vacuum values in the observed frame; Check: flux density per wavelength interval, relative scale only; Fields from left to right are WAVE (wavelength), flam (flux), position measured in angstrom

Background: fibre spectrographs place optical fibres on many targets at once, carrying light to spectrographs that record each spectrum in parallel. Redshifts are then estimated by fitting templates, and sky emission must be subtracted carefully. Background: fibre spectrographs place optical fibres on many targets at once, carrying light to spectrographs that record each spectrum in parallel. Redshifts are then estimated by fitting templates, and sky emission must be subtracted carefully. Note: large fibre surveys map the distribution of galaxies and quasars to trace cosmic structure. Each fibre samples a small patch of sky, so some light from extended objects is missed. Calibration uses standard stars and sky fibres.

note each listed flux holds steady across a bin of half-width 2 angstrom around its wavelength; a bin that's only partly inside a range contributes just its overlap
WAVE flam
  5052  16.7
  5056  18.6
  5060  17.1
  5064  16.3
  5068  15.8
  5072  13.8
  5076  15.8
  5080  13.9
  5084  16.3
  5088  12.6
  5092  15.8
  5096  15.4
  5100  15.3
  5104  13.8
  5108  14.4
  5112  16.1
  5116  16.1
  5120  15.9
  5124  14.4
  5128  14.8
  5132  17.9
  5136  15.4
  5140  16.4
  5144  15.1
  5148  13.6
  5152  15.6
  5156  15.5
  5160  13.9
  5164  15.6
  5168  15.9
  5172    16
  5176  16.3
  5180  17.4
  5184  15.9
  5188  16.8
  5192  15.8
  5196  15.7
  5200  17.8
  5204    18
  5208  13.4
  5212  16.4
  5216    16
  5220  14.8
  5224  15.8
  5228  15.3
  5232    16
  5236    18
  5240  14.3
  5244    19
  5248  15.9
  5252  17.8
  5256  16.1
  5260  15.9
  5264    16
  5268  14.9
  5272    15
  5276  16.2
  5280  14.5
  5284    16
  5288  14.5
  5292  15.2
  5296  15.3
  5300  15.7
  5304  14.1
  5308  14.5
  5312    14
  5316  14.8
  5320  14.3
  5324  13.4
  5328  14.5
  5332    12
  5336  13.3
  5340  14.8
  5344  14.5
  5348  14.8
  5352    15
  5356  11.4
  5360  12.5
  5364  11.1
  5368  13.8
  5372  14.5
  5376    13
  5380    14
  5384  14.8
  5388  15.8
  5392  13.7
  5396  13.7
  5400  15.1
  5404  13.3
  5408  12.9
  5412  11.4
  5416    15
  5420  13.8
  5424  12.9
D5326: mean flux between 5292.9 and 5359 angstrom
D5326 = 14.1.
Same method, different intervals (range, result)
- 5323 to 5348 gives 13.8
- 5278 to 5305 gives 15.1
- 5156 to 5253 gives 16.1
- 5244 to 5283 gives 16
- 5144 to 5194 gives 15.7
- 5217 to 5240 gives 15.8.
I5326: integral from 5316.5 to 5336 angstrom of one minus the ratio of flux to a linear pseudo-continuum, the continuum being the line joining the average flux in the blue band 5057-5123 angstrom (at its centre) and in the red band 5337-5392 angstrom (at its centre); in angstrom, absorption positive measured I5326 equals 0.6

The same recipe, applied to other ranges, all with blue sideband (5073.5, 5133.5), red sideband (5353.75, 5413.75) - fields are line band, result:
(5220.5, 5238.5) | -2.1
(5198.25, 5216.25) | -2.2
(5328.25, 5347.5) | -0.2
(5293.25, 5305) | -1.0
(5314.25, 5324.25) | -0.3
